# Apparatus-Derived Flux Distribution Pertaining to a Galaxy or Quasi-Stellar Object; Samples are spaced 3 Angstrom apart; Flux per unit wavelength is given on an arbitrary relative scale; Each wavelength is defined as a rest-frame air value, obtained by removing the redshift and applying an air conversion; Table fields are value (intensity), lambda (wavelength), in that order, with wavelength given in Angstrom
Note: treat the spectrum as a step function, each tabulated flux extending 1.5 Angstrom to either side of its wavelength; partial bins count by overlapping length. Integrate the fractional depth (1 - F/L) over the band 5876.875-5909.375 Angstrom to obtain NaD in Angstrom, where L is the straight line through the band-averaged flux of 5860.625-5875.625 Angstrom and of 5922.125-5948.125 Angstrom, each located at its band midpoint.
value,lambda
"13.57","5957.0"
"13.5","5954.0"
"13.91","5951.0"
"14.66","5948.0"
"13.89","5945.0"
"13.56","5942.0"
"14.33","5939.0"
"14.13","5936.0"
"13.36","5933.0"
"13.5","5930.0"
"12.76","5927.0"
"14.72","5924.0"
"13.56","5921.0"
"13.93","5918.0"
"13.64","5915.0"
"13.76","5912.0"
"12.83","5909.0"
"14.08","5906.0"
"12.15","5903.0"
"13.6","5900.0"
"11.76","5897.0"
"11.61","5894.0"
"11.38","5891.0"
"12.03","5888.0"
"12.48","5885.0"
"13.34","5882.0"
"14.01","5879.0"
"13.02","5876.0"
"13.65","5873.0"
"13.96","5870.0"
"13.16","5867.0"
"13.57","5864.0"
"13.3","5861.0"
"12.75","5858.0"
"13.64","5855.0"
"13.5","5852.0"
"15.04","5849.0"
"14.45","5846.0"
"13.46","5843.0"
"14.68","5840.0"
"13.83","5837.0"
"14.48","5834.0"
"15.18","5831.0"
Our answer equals 2.3 Angstrom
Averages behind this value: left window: 13.5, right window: 13.8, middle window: 12.7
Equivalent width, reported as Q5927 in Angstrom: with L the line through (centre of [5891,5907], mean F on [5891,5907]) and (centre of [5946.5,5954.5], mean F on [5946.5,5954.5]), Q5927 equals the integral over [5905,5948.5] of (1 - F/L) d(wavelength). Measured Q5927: -1.37 Angstrom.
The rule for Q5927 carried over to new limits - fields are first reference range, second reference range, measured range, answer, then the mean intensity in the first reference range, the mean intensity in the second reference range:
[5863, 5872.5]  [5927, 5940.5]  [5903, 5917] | 0.2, 13.6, 13.7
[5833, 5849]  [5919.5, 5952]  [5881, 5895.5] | 2.0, 14.3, 13.9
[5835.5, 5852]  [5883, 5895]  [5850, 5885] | -1.1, 14.2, 11.9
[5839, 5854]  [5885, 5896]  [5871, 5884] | -1.0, 14.2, 11.8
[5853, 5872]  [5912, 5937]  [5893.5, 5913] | 1.0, 13.4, 13.7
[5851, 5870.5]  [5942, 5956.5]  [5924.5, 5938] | 0.2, 13.4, 13.9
